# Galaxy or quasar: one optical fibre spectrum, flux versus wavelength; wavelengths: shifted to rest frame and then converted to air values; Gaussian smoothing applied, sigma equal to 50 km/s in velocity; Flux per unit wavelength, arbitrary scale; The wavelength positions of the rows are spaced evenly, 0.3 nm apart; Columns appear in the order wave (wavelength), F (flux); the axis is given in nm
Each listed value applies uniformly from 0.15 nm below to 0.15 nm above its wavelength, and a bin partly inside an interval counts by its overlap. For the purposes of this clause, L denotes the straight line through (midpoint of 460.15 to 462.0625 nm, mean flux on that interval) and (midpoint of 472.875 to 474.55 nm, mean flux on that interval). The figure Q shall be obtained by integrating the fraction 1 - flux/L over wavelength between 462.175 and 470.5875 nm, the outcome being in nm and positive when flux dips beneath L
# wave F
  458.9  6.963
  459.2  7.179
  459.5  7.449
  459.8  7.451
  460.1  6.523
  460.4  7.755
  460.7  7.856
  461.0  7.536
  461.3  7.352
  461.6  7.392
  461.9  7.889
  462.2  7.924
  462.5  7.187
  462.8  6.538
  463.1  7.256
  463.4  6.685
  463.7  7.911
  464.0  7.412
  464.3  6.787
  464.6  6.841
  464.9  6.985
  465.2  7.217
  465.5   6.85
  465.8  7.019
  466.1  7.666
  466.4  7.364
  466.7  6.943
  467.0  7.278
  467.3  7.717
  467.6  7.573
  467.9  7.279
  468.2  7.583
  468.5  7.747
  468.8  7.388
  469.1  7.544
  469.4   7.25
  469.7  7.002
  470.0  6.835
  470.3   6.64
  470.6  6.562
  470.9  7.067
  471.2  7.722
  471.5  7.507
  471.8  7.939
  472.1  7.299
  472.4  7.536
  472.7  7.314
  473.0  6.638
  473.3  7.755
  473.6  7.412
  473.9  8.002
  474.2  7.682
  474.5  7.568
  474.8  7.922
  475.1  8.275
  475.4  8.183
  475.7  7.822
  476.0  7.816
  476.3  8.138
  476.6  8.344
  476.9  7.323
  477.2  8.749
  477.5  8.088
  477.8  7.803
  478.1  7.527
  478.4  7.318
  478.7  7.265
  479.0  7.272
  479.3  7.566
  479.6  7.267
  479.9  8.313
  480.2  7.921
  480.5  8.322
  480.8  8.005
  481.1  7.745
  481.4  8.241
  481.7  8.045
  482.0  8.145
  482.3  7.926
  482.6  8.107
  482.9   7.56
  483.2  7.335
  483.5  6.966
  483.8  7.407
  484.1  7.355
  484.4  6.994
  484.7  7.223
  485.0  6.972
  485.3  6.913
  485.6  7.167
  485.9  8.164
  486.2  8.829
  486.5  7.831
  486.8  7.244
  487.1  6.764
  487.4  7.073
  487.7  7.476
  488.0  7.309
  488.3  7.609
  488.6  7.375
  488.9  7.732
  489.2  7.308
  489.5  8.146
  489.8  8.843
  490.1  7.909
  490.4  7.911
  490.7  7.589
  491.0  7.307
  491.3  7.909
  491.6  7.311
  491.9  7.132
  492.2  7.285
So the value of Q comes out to 0.38 nm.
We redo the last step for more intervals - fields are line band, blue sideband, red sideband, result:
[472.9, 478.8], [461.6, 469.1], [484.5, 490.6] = -0.286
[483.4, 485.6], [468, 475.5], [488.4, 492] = 0.146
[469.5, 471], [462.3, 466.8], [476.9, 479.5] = 0.107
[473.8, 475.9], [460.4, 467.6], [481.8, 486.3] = -0.139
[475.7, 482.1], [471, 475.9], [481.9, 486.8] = -0.224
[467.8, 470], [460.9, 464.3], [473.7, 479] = 0.061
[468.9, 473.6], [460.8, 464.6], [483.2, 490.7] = 0.087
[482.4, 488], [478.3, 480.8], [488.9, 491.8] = 0.236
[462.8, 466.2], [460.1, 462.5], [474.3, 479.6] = 0.225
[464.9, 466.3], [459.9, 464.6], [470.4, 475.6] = 0.041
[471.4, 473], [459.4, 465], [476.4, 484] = 0.028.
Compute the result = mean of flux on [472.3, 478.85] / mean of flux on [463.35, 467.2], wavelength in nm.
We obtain 1.1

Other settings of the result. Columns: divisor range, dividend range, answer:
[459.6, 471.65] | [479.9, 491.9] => 1.05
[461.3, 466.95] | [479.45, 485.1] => 1.06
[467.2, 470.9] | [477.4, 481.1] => 1.07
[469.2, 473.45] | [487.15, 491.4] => 1.06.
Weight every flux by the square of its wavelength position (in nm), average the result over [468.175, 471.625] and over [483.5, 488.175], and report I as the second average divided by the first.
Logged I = 1.1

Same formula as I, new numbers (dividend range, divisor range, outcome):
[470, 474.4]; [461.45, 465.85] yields 1.06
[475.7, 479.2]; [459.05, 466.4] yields 1.14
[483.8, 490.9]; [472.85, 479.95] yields 1.02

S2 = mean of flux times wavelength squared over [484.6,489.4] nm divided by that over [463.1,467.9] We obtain 1.13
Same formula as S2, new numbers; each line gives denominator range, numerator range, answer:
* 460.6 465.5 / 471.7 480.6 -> 1.13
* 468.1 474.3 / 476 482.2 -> 1.11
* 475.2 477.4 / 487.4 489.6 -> 0.98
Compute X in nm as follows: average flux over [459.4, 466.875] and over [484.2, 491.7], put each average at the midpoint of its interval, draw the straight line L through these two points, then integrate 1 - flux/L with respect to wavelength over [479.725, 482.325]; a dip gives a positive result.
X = -0.21 nm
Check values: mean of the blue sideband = 7.27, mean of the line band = 8.07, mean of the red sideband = 7.56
